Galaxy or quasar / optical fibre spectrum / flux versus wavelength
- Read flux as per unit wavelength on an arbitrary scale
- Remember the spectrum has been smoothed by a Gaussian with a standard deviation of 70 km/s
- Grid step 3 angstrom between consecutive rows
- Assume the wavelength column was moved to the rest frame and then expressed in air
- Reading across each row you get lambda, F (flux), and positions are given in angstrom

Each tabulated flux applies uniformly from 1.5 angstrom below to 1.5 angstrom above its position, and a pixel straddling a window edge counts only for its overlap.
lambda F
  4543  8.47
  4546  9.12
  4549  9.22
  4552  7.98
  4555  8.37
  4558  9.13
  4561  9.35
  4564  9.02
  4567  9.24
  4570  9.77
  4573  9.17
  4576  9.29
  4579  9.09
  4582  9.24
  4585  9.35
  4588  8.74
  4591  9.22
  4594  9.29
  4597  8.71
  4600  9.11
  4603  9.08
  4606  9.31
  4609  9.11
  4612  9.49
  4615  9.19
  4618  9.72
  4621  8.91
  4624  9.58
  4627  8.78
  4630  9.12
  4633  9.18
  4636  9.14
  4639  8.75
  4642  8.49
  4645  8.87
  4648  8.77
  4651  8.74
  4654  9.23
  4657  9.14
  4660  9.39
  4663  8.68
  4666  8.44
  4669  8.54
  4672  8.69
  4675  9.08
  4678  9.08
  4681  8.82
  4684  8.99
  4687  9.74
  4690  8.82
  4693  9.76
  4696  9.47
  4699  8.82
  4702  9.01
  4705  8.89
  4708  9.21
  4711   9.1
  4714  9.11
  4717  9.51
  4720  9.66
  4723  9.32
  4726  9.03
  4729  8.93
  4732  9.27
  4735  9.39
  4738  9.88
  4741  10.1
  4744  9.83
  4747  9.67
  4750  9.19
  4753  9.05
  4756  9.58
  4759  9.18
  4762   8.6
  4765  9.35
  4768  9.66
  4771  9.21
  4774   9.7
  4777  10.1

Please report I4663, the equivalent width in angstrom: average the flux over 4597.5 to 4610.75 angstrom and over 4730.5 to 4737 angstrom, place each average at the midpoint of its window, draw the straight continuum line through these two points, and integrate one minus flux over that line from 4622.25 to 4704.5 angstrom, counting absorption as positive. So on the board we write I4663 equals 2.1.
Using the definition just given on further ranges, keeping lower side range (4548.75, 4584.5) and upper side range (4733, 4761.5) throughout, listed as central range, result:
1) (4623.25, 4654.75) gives 1.0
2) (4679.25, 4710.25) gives 0.8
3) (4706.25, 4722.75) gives 0.2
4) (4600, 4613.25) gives -0.1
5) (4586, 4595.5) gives 0.0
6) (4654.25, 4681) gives 1.2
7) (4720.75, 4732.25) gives 0.4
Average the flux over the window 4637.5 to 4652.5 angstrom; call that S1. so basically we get 8.72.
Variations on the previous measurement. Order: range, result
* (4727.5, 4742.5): 9.51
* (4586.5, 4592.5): 8.98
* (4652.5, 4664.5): 9.11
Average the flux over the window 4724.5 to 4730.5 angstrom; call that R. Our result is 8.98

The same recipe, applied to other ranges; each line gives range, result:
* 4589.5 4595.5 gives 9.26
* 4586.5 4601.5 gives 9.01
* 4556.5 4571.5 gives 9.3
